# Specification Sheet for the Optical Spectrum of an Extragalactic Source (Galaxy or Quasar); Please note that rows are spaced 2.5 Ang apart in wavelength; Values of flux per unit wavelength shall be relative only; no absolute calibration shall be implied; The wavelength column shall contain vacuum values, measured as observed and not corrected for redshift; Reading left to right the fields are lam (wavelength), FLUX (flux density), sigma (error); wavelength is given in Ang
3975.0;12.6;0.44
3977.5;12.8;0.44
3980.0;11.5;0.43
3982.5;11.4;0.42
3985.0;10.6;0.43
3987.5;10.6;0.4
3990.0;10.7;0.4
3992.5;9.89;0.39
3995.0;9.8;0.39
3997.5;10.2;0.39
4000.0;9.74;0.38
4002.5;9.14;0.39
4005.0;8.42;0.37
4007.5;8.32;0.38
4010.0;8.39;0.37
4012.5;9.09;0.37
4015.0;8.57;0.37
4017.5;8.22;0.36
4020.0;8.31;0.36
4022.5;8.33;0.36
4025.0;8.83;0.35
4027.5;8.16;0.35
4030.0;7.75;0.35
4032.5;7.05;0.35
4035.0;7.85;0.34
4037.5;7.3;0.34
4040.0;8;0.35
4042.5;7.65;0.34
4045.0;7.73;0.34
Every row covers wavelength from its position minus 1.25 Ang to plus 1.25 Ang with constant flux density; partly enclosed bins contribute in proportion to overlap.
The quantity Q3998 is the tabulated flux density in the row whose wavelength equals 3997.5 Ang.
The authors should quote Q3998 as 10.2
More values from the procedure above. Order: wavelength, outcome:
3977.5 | 12.8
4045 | 7.73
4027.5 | 8.16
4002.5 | 9.14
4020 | 8.31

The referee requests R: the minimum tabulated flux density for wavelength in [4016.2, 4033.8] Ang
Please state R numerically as 7.05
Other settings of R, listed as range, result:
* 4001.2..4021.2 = 8.22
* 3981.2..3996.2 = 9.8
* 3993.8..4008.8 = 8.32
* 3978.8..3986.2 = 10.6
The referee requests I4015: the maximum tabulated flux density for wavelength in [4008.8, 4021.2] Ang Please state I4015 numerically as 9.09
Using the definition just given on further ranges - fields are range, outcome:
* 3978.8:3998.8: 11.5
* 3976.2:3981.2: 12.8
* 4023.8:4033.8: 8.83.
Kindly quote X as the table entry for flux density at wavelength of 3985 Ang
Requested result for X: 10.6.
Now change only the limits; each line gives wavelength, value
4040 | 8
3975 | 12.6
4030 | 7.75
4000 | 9.74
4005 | 8.42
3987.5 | 10.6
